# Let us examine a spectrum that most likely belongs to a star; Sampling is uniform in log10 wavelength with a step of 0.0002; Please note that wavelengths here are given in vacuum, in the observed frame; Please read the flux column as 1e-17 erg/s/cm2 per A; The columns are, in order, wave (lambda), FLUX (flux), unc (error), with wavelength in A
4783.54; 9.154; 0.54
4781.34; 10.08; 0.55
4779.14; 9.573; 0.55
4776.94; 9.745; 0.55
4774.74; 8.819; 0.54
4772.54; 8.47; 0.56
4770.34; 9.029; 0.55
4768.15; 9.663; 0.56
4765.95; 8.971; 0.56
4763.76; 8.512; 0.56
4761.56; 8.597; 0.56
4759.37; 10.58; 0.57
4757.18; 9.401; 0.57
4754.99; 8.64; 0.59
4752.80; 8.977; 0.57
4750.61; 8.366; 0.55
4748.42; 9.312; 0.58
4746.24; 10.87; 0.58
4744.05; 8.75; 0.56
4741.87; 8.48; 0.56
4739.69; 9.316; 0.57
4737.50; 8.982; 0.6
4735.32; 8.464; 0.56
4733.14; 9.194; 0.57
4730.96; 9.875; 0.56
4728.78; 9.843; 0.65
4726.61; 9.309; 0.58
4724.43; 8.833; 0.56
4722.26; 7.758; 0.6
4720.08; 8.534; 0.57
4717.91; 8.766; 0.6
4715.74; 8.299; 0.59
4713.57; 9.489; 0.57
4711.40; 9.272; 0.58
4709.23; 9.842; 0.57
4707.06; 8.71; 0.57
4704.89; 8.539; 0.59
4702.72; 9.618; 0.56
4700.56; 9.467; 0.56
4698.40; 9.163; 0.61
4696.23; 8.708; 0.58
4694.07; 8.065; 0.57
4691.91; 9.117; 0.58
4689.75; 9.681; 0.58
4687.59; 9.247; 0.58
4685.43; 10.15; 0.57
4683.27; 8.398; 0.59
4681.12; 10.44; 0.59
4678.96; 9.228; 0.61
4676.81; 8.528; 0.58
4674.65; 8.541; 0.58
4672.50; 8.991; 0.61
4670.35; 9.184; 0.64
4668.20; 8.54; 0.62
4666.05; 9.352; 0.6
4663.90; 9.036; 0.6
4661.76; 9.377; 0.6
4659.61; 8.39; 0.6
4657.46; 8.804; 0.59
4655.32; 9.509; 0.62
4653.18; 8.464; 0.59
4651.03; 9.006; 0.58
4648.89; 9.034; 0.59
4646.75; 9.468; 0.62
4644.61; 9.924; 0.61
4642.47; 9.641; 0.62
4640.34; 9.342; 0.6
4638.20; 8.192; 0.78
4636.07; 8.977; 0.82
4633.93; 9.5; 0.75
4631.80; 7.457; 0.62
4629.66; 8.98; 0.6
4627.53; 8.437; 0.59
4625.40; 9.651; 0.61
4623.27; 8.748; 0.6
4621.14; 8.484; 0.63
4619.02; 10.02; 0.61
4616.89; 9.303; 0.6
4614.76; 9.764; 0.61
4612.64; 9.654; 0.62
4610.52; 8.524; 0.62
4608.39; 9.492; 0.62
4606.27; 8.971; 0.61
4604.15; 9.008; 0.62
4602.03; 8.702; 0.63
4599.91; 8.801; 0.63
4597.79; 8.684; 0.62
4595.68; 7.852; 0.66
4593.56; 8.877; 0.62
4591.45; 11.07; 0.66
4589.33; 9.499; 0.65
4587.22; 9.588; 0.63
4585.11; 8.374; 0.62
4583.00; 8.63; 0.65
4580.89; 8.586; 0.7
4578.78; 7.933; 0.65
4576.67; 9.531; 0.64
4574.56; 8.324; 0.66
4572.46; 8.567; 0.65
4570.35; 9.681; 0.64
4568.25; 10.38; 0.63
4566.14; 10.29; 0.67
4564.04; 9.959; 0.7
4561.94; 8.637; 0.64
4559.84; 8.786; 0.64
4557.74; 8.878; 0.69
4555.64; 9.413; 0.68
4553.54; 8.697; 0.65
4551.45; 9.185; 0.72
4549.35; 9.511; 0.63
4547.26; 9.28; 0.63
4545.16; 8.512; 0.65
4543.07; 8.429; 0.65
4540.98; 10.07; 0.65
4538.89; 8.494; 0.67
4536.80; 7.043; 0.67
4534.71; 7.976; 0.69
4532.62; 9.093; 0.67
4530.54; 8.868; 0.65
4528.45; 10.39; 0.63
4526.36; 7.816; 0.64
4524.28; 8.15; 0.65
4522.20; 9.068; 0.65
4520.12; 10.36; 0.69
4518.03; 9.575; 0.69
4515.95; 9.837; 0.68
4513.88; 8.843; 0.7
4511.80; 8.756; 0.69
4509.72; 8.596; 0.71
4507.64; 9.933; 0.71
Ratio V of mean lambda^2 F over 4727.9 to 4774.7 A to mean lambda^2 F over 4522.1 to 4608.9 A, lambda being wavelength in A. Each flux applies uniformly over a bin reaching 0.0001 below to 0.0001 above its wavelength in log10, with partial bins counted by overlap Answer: 1.1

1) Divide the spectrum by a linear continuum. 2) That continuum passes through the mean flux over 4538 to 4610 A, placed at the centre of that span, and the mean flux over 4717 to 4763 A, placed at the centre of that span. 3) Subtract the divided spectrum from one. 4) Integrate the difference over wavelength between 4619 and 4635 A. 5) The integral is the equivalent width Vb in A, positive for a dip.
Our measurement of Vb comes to 0.43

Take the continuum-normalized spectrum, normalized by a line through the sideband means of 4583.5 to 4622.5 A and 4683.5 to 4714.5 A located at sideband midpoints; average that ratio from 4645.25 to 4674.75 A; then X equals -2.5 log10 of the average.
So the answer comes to 0.02 mag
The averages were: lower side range 9.14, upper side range 9.19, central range 9.01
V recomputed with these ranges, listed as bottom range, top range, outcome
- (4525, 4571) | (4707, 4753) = 1.08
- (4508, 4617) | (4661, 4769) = 1.07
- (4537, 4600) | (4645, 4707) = 1.05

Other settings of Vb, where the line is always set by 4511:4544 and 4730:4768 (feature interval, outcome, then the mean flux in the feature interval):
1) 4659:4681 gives 0.17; 8.99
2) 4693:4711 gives 0.14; 9.02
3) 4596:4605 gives 0.28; 8.72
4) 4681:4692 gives -0.46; 9.46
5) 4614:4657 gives -0.26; 9.09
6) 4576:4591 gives 0.05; 8.95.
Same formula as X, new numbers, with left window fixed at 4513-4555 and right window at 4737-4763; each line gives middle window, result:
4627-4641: 0.05 mag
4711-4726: 0.05 mag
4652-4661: 0.03 mag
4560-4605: -0.01 mag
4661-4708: 0.00 mag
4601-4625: -0.01 mag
